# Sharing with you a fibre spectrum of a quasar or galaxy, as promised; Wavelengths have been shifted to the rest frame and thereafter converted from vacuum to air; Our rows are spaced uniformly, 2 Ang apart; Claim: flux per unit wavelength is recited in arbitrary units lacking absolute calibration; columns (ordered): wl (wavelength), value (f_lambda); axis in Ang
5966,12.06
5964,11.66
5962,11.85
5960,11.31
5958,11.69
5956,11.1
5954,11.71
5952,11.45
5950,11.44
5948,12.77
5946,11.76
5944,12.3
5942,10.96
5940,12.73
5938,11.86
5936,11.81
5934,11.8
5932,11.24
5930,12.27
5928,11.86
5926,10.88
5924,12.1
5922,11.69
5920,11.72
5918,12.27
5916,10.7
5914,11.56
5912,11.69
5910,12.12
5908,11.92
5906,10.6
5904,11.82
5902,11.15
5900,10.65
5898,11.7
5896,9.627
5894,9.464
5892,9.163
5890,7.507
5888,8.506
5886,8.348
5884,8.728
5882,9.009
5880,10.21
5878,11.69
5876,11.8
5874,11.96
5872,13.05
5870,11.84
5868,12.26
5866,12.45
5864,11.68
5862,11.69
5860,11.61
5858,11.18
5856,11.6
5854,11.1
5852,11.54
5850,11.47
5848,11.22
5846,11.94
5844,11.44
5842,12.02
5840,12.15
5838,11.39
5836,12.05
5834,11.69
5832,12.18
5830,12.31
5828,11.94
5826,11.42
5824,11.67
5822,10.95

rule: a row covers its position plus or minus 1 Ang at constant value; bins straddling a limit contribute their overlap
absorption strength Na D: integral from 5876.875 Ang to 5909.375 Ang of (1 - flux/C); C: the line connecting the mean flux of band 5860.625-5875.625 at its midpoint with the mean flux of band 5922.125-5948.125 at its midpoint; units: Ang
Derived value 5.3 Ang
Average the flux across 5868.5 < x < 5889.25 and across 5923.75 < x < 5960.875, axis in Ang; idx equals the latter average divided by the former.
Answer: 1.12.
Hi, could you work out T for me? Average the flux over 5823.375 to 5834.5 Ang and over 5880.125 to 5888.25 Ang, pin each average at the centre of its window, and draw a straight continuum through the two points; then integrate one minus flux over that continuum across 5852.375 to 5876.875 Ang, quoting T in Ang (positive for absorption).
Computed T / -4.9 Ang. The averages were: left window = 11.9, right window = 8.83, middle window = 11.8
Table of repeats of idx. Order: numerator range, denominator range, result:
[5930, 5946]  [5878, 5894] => 1.31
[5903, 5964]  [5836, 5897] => 1.07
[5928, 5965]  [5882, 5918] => 1.14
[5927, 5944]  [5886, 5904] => 1.21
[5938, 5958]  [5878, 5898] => 1.28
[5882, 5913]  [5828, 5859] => 0.87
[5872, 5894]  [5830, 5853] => 0.84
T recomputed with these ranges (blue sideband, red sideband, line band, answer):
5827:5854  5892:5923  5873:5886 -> 1.2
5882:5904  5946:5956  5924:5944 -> -1.2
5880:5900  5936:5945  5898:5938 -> -3.2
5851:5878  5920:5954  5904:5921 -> 0.3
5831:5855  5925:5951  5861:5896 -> 3.6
